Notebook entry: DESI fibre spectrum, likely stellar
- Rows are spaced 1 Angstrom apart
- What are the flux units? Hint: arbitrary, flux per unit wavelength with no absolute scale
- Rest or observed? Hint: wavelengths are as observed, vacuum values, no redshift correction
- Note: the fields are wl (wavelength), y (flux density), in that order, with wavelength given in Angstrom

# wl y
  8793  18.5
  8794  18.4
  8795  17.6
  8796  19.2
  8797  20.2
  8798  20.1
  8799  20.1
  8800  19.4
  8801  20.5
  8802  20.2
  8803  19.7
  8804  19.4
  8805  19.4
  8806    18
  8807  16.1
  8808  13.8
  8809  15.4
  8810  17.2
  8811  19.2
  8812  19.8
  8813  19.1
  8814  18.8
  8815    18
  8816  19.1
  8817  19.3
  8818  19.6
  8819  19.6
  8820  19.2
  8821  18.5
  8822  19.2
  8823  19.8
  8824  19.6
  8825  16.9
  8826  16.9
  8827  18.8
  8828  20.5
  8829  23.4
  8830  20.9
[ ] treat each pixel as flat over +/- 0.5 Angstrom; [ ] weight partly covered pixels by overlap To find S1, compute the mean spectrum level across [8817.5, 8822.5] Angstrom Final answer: 19.2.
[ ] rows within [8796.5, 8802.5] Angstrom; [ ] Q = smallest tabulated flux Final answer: 19.4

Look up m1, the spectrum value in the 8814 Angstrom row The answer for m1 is 18.8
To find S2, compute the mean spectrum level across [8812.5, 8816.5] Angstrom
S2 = 18.8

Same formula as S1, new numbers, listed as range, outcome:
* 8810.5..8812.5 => 19.5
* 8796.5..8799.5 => 20.1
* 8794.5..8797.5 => 19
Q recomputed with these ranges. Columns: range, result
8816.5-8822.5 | 18.5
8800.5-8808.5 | 13.8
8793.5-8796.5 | 17.6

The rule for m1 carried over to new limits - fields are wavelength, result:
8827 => 18.8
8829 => 23.4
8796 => 19.2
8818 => 19.6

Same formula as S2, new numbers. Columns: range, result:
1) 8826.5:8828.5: 19.6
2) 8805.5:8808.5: 16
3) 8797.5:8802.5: 20.1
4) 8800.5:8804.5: 19.9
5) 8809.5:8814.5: 18.8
